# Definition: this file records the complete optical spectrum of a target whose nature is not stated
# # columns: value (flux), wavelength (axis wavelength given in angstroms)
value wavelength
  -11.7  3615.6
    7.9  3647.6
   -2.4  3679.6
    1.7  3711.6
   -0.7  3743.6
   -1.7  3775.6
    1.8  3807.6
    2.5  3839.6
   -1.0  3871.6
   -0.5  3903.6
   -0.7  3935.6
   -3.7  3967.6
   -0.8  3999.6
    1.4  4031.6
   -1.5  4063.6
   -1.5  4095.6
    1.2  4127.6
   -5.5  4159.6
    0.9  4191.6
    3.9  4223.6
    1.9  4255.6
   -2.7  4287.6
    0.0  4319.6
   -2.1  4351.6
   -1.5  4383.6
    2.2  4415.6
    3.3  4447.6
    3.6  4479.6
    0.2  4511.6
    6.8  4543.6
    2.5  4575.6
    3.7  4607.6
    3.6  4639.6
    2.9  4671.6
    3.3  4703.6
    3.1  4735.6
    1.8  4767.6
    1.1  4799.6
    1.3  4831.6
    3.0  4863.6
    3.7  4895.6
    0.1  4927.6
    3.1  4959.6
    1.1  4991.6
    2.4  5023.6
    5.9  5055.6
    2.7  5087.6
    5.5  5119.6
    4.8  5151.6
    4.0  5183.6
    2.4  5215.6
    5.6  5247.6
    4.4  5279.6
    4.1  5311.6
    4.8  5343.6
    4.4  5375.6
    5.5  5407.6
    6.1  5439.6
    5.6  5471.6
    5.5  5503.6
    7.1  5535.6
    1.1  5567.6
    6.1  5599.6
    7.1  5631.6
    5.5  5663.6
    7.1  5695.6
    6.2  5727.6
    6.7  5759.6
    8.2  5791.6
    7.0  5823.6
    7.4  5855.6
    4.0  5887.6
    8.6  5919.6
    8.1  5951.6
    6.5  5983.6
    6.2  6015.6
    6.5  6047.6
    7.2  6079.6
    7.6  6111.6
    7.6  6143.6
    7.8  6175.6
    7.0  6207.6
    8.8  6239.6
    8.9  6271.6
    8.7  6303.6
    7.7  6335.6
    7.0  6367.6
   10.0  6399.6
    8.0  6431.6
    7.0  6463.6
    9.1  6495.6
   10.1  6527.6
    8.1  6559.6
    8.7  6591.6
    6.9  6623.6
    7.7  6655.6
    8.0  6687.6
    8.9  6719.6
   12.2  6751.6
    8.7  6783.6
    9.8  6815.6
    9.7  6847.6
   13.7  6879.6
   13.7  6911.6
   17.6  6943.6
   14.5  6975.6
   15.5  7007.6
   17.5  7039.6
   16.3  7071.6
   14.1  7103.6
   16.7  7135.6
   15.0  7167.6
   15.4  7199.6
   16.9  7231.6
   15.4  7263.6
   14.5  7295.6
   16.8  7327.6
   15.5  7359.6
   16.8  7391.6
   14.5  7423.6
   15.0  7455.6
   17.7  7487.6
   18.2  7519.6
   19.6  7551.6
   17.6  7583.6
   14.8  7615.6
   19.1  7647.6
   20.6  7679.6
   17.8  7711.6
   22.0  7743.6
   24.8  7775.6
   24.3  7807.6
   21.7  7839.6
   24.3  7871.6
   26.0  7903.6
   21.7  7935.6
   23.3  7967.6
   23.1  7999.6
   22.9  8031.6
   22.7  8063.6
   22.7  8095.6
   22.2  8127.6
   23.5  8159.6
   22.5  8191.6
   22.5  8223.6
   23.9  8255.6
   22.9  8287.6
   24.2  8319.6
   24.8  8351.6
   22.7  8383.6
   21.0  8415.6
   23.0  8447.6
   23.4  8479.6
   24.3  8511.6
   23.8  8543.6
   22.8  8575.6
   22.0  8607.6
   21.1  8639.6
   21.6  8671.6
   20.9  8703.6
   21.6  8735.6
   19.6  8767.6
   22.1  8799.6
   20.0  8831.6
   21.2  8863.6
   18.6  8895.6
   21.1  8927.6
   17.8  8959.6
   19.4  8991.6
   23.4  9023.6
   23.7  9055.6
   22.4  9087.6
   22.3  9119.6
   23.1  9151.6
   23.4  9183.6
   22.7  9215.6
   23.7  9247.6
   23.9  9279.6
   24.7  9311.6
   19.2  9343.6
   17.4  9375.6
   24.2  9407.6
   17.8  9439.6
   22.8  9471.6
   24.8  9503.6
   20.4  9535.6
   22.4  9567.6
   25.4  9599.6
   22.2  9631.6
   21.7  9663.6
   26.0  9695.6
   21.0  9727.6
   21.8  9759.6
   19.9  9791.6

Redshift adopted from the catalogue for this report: 0.73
